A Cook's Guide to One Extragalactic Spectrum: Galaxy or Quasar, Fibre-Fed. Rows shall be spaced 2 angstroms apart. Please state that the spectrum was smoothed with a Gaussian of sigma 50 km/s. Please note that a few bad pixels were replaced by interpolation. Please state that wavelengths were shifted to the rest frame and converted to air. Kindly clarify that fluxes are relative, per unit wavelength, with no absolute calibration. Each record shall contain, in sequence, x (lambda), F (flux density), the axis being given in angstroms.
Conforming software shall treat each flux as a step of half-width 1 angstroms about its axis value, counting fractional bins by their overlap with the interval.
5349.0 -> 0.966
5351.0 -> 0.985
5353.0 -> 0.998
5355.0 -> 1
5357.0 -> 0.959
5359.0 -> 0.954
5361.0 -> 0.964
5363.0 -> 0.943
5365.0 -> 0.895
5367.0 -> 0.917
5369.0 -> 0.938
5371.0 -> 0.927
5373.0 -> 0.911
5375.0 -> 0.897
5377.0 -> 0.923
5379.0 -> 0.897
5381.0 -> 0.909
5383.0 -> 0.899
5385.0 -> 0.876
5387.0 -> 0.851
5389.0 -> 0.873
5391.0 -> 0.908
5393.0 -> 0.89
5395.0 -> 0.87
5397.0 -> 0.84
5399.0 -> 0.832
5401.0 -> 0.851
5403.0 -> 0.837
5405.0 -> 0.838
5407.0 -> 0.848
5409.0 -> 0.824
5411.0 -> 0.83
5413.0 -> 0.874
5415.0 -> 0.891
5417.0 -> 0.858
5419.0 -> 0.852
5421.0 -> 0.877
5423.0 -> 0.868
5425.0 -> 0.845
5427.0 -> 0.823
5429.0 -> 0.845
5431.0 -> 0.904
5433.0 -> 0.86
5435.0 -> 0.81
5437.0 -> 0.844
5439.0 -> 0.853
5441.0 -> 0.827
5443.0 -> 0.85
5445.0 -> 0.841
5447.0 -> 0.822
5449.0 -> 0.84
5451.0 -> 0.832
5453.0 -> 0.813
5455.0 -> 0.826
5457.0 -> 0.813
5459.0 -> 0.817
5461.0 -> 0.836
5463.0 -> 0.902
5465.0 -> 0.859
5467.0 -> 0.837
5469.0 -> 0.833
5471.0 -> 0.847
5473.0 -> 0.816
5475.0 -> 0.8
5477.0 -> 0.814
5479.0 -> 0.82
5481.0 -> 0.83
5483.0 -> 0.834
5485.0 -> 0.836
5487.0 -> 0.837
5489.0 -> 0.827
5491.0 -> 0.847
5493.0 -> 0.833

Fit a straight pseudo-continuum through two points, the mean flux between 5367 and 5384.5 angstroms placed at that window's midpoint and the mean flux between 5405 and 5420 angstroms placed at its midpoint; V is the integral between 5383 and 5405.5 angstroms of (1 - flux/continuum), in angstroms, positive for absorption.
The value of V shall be 0.5 angstroms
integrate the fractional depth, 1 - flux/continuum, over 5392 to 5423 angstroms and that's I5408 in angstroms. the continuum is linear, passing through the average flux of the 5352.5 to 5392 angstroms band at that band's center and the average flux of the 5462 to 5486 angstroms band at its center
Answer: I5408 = 1.3 angstroms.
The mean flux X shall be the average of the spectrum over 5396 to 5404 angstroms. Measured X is 0.84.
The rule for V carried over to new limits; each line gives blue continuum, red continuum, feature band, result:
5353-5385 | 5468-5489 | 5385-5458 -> 2.5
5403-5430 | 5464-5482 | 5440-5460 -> 0.2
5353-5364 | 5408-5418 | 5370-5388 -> 0.5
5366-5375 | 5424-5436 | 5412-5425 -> -0.1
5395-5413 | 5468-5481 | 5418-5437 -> -0.4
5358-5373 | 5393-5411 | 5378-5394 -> -0.1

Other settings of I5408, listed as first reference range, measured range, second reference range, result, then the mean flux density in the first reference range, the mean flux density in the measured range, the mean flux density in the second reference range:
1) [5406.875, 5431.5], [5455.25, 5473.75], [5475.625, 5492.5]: 0.0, 0.856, 0.84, 0.83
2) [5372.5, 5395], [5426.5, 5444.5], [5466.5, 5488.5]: 0.2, 0.893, 0.847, 0.827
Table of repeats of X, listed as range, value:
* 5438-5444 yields 0.843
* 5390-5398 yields 0.877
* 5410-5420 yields 0.861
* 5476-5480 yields 0.817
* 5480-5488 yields 0.834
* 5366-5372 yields 0.927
